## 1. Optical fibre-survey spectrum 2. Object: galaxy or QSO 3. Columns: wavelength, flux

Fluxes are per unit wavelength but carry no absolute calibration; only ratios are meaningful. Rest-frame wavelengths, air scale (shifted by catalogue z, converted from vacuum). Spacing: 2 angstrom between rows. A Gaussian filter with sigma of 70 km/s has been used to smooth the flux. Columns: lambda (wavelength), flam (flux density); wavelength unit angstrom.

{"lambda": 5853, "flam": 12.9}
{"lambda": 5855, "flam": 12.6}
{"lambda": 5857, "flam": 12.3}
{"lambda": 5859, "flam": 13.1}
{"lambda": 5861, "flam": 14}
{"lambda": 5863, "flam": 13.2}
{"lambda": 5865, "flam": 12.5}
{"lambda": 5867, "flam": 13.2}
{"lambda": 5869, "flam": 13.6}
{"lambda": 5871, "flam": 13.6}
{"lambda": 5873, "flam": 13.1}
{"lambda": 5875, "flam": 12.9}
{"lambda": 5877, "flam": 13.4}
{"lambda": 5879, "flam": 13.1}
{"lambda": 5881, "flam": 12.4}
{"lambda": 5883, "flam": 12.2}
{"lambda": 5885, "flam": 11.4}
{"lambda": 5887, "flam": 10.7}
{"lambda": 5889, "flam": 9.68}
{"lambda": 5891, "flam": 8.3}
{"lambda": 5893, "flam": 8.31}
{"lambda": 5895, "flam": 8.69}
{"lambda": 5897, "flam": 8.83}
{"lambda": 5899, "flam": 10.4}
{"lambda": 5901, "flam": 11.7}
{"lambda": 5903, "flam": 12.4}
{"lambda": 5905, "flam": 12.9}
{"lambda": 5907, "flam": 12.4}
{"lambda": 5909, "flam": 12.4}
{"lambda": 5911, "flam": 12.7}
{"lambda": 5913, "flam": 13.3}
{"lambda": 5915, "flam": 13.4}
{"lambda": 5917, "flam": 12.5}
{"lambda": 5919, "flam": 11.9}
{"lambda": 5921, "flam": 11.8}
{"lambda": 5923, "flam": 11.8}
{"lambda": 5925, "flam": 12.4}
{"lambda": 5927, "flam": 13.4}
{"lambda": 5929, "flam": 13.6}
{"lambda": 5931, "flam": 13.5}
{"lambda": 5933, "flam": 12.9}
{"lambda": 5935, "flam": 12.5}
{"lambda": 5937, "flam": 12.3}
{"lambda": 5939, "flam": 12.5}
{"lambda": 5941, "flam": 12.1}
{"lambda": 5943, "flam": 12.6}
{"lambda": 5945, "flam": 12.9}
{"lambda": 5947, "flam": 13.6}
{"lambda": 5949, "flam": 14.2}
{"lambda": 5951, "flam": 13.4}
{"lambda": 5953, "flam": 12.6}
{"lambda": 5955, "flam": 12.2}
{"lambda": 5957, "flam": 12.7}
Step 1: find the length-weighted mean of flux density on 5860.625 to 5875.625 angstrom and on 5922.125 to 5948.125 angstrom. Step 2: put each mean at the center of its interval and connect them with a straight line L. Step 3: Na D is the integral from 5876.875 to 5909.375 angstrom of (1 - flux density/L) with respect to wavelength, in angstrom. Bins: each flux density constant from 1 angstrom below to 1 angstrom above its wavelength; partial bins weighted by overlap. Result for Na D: 5.0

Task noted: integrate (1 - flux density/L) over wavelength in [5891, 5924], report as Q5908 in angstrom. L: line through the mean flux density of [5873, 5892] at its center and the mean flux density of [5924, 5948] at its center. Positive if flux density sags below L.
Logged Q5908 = 2.0 angstrom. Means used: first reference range 11.6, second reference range 12.9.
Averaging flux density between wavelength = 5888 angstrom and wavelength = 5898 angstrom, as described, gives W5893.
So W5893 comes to 8.76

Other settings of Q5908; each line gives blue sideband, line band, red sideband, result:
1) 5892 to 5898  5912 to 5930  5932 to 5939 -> -2.5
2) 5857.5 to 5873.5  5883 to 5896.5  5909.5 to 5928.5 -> 3.4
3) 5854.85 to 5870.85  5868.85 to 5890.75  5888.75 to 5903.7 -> -1.4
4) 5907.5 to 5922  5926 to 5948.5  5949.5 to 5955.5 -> -0.3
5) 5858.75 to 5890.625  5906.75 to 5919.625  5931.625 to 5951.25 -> 0.0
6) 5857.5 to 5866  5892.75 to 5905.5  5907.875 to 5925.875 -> 2.2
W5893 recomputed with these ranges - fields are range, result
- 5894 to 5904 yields 10.4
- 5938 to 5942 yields 12.3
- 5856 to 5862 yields 13.1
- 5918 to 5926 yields 12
